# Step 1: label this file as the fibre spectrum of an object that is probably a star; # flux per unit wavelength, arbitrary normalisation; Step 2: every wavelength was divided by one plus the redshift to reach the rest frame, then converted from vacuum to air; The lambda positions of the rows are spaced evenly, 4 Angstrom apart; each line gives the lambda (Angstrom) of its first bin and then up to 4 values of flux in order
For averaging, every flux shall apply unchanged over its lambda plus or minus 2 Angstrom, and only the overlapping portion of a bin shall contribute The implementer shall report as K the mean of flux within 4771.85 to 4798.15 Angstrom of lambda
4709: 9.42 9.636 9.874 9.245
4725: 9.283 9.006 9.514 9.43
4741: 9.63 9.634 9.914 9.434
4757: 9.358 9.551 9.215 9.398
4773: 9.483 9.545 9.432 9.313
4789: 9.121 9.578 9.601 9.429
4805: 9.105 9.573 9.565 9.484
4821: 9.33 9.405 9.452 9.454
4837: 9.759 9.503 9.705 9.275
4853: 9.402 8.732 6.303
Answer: 9.43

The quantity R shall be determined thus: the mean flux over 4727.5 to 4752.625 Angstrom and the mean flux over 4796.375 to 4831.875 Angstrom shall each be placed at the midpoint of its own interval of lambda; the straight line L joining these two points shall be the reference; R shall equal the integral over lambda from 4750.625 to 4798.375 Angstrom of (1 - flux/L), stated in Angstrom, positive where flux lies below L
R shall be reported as 0.31 Angstrom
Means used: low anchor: 9.53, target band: 9.42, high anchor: 9.43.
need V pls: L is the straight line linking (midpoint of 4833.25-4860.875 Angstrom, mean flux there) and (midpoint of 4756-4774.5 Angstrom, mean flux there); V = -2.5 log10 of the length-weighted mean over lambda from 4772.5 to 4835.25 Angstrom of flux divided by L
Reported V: -0.01 mag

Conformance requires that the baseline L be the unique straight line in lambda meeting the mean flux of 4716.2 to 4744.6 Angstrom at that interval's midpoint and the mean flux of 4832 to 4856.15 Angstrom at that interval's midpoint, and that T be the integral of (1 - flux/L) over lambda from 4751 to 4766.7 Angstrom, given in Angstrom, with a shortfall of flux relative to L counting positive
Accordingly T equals 0.07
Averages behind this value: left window 9.42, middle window 9.39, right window 9.48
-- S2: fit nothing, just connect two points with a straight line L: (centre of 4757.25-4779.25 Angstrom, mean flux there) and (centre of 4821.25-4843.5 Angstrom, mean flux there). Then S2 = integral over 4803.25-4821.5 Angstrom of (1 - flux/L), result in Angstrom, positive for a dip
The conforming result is 0.1 Angstrom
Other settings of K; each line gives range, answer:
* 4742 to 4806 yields 9.45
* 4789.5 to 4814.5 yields 9.45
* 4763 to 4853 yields 9.44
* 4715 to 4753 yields 9.5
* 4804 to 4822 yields 9.43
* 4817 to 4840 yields 9.48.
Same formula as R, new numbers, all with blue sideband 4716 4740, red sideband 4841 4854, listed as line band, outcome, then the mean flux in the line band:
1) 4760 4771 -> 0.0 Angstrom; 9.37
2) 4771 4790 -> 0.1 Angstrom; 9.39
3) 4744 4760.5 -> -0.3 Angstrom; 9.58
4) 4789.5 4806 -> 0.0 Angstrom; 9.42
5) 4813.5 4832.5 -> 0.0 Angstrom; 9.43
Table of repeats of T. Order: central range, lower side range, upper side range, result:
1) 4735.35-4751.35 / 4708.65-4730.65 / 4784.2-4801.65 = -0.4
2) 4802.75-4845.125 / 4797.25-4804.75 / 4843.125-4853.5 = -0.2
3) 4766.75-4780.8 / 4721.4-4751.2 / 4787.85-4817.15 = 0.0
